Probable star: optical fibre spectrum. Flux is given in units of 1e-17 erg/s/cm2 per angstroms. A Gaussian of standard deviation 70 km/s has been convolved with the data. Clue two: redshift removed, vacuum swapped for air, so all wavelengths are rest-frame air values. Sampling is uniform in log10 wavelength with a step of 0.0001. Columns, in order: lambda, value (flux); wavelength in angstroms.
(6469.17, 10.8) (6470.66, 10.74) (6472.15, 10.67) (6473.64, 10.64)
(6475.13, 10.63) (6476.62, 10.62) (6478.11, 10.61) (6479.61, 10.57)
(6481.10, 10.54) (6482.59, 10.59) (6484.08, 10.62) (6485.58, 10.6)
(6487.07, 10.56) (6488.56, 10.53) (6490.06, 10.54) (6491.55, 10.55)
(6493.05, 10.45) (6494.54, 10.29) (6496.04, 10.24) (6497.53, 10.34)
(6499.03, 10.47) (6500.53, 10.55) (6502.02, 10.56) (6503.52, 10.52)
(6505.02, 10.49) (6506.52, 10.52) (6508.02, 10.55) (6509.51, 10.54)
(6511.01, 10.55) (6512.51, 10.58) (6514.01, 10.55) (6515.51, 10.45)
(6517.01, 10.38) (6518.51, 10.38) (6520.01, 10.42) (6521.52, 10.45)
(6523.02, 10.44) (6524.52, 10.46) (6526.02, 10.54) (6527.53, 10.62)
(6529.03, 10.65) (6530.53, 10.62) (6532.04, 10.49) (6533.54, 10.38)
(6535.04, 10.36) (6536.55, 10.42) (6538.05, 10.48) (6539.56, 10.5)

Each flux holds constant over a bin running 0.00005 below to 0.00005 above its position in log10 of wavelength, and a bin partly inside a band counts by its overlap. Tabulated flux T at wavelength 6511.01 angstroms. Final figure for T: 10.55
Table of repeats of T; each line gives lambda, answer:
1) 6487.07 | 10.56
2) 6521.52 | 10.45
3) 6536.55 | 10.42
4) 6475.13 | 10.63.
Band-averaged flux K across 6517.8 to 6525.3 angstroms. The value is 10.4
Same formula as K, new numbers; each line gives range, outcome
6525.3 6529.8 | 10.6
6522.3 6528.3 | 10.5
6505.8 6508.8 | 10.6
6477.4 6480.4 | 10.6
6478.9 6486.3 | 10.6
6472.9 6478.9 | 10.6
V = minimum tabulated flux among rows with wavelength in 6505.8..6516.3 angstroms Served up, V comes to 10.45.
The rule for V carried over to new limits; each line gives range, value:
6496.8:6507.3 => 10.34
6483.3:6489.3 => 10.53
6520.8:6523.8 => 10.44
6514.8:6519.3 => 10.38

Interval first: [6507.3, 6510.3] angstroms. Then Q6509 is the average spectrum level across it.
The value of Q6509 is 10.6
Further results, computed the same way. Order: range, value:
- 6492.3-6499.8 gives 10.4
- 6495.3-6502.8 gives 10.4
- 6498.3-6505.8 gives 10.5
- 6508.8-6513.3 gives 10.6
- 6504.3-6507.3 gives 10.5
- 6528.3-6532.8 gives 10.6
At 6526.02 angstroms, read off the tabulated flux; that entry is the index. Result 10.54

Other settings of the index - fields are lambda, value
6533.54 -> 10.38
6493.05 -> 10.45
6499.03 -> 10.47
